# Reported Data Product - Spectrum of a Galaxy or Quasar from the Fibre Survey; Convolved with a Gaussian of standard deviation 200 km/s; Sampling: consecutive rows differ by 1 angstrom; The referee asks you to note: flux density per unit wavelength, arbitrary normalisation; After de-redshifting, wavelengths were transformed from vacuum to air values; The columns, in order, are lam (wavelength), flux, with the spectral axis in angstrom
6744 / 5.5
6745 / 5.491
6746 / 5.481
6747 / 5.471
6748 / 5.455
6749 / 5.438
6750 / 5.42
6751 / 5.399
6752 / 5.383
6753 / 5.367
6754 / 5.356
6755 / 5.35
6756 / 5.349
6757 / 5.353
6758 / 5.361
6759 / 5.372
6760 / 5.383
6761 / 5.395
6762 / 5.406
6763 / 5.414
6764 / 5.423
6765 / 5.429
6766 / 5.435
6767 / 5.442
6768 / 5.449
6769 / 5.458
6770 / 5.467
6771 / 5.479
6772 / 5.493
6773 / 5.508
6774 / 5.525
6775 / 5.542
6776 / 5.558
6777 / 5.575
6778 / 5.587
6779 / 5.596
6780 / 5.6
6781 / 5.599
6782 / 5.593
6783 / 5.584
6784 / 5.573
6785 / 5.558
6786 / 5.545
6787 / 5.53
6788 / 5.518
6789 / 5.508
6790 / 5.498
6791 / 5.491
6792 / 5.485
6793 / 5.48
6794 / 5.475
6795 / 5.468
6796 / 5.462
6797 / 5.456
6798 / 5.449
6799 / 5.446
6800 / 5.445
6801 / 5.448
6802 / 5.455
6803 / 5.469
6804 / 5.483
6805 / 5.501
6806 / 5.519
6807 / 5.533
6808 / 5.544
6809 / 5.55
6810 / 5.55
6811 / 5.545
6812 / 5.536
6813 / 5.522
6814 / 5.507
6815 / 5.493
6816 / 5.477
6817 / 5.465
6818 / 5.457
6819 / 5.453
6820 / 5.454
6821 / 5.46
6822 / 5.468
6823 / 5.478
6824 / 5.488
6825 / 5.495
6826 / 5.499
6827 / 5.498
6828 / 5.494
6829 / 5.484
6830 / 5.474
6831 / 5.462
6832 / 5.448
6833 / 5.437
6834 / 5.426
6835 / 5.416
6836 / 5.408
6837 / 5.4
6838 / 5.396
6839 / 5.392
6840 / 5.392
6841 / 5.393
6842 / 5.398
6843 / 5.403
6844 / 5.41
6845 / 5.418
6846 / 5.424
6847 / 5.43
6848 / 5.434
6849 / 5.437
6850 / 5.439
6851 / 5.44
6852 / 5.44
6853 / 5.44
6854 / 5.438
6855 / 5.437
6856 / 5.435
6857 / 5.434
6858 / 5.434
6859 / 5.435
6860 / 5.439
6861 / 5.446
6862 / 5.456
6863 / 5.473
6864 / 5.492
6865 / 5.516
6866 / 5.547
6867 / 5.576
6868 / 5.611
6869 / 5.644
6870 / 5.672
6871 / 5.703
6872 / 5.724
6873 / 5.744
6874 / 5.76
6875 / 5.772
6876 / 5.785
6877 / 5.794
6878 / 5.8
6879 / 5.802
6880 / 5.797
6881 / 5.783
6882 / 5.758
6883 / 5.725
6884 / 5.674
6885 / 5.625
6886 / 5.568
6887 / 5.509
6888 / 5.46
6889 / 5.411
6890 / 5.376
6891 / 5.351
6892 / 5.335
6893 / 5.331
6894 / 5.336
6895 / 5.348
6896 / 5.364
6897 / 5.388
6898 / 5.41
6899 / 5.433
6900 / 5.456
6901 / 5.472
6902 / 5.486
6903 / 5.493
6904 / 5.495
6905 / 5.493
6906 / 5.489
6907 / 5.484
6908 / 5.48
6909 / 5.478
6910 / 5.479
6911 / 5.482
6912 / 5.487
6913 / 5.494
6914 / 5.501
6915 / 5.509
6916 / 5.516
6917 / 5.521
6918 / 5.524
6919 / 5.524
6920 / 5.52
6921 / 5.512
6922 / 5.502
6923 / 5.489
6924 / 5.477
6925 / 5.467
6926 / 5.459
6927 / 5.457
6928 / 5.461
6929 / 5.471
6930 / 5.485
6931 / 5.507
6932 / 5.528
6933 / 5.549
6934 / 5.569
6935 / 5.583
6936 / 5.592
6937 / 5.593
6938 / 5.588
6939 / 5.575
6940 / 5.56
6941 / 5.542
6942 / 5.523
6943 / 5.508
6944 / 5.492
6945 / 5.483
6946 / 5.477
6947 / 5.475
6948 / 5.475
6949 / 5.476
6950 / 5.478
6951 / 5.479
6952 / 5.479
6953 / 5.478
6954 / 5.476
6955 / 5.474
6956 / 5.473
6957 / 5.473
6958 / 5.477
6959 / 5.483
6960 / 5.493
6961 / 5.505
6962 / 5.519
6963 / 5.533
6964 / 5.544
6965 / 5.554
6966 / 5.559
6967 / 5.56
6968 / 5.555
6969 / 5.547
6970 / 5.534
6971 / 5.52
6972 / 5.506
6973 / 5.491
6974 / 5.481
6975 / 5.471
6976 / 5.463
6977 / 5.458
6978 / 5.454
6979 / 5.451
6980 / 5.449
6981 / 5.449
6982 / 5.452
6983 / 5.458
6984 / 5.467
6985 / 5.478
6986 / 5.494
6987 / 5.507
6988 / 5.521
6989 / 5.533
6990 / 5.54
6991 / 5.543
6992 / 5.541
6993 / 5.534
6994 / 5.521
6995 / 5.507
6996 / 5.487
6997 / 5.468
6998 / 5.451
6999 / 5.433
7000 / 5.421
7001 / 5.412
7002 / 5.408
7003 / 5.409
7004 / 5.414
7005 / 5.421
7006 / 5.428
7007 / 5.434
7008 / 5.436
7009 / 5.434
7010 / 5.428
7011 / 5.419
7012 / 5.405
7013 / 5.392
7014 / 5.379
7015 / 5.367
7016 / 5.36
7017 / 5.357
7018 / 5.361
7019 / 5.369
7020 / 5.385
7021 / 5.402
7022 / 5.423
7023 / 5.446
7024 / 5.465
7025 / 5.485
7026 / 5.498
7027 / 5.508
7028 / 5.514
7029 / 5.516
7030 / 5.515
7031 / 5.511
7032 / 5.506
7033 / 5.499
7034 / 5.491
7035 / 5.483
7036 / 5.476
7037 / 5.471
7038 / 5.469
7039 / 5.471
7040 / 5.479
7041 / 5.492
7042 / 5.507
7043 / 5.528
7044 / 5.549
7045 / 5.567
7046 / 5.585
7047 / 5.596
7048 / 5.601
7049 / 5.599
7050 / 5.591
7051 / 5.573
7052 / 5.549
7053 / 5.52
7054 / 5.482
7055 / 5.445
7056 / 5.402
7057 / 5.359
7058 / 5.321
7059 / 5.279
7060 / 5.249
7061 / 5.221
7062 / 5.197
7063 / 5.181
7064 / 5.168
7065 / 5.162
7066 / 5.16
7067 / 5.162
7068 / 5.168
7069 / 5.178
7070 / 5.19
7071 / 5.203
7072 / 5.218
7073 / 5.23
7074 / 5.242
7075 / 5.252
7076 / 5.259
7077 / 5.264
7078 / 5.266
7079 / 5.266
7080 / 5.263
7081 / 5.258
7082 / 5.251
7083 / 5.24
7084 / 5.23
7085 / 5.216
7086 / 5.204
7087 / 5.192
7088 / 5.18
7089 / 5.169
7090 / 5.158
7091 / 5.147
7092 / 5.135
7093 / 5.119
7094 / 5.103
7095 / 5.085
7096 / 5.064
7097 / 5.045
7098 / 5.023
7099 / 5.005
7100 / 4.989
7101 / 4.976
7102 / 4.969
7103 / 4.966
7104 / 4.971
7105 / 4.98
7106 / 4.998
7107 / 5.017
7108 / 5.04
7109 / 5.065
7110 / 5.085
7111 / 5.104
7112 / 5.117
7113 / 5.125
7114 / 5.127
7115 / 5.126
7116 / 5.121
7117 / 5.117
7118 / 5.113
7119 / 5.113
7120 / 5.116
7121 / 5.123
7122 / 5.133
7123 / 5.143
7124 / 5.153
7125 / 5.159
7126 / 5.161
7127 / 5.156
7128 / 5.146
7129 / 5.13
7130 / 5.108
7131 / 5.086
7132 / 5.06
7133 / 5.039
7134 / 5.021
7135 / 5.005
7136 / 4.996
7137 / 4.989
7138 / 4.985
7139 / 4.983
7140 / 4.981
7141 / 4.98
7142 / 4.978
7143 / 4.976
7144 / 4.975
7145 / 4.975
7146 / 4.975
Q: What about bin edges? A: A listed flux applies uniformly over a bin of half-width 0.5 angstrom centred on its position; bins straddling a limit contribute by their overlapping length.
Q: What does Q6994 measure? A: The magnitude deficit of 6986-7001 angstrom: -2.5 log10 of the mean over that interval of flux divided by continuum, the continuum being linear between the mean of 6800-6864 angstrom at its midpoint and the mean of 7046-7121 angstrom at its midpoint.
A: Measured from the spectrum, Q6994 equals -0.04 mag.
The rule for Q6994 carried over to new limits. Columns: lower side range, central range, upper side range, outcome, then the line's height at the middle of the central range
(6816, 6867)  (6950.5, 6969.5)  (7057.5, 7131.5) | -0.041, 5.31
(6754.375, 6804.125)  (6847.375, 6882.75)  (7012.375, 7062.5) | -0.022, 5.47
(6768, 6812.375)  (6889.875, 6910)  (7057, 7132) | -0.009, 5.38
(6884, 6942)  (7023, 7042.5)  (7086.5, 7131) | -0.050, 5.25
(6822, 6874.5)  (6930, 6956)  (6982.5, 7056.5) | -0.008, 5.48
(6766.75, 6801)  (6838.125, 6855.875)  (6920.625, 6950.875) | 0.018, 5.51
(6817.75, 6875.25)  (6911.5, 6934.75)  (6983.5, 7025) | -0.008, 5.46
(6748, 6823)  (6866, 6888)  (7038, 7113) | -0.057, 5.4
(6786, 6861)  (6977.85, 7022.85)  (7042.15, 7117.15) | -0.029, 5.3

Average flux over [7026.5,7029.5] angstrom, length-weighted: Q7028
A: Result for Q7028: 5.51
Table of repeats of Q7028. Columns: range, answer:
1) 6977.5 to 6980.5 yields 5.45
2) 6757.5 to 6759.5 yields 5.37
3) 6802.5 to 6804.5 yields 5.48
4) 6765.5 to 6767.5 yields 5.44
